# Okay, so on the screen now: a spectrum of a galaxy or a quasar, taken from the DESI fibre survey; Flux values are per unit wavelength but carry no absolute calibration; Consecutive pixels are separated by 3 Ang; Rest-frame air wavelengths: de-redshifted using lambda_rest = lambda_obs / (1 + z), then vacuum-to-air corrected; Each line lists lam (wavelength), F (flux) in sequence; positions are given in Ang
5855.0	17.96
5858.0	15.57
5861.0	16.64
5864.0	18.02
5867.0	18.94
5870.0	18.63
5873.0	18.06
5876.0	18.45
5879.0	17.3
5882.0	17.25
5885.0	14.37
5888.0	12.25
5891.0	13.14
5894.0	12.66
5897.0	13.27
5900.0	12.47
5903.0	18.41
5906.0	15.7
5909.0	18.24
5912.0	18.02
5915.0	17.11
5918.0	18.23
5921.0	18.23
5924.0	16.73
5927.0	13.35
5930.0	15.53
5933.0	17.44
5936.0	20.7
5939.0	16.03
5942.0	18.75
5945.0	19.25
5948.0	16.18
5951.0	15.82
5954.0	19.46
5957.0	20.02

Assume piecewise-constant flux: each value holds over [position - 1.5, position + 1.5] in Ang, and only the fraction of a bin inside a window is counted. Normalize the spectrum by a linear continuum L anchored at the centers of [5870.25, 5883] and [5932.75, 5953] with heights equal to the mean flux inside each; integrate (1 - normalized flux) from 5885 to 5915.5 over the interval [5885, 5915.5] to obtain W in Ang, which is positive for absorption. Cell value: 4.8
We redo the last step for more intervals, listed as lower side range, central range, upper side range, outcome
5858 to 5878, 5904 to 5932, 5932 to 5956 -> 1.8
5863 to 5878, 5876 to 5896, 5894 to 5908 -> 2.3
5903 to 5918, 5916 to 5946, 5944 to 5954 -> 0.0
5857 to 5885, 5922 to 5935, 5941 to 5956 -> 1.3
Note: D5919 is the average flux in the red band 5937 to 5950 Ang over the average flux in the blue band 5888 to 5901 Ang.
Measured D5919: 1.4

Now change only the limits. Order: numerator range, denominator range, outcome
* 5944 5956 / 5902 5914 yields 1.01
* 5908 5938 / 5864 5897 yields 1.08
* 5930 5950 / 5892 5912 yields 1.16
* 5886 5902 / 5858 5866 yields 0.76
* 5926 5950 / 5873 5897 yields 1.14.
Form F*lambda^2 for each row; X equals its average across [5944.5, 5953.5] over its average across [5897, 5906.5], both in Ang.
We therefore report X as 1.1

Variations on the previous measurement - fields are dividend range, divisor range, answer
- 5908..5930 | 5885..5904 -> 1.26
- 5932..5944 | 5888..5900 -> 1.45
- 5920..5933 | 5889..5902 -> 1.24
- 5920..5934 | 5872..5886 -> 0.96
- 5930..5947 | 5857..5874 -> 1.05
